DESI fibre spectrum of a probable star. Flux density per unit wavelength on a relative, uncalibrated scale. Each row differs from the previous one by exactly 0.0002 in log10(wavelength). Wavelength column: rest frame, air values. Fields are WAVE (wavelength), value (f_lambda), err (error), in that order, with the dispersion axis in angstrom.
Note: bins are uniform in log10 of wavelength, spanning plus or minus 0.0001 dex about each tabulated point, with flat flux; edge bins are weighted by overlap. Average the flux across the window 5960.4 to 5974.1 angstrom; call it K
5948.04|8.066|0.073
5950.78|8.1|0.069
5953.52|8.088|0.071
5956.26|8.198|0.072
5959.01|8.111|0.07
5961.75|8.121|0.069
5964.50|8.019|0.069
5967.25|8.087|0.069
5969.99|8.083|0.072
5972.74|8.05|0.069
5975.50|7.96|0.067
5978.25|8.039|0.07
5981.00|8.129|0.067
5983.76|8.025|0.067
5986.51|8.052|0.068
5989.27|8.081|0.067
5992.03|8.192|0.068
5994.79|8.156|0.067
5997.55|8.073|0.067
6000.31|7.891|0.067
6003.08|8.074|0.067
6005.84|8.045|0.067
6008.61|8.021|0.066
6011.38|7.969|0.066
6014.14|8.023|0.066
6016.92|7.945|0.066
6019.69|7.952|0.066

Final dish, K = 8.07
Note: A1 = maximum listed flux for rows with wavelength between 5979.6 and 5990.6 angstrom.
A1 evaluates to 8.129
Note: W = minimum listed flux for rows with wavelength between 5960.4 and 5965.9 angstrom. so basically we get 8.019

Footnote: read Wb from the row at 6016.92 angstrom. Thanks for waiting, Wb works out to 7.945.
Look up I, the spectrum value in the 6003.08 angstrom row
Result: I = 8.074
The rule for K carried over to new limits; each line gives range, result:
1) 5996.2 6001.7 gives 7.98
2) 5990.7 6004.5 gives 8.08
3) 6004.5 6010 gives 8.02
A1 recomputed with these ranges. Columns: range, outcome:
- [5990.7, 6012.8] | 8.192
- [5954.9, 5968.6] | 8.198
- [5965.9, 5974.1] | 8.087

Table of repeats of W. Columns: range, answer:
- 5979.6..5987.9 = 8.025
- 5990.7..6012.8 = 7.891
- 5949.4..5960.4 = 8.088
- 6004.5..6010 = 8.021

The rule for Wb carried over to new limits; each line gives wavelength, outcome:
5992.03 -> 8.192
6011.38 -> 7.969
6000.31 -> 7.891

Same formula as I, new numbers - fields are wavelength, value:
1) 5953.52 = 8.088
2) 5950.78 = 8.1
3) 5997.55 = 8.073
